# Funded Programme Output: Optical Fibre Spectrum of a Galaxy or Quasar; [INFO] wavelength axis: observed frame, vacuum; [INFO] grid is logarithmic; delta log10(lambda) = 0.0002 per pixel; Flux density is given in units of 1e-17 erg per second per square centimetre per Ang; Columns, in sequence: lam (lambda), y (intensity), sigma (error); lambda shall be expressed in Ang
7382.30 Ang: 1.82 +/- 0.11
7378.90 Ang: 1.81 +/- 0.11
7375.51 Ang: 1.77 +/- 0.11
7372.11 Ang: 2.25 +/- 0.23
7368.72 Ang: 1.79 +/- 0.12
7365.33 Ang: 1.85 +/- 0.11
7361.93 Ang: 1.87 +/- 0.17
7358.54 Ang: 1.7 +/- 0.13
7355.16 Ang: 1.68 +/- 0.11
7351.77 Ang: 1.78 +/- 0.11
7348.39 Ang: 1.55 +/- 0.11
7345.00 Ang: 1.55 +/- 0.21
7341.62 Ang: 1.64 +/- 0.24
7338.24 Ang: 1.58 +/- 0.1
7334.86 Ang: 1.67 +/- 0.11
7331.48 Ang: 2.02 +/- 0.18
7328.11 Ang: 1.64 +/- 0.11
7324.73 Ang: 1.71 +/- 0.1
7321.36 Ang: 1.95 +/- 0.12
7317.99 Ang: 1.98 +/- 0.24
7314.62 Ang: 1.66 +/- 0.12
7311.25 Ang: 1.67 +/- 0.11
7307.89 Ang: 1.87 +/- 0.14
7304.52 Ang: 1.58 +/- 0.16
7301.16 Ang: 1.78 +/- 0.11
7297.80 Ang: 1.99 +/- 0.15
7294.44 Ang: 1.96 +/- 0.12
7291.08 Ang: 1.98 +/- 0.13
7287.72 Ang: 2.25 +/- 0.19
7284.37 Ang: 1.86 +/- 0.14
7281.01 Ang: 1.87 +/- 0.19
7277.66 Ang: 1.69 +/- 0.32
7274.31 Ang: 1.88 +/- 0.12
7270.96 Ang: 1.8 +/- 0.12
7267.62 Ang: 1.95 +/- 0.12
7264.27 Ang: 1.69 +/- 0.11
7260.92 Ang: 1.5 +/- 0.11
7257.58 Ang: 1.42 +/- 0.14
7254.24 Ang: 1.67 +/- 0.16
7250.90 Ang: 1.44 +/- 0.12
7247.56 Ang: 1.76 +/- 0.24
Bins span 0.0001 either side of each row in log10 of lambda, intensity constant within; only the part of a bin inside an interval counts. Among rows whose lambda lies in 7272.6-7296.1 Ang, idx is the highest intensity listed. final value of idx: 2.25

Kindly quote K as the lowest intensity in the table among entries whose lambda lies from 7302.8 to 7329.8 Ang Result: 1.58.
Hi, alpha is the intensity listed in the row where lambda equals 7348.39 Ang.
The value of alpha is 1.55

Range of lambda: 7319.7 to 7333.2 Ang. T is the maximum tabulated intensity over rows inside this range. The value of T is 2.02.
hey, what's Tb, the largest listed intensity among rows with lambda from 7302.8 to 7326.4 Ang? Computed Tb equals 1.98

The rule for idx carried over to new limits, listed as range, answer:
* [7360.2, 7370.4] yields 1.87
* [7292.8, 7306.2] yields 1.99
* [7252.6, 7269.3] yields 1.95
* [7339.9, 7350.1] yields 1.64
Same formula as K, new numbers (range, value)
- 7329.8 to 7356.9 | 1.55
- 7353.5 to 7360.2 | 1.68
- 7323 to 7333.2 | 1.64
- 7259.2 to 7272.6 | 1.5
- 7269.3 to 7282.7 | 1.69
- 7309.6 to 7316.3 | 1.66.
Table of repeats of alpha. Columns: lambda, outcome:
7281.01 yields 1.87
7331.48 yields 2.02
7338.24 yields 1.58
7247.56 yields 1.76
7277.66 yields 1.69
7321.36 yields 1.95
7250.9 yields 1.44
